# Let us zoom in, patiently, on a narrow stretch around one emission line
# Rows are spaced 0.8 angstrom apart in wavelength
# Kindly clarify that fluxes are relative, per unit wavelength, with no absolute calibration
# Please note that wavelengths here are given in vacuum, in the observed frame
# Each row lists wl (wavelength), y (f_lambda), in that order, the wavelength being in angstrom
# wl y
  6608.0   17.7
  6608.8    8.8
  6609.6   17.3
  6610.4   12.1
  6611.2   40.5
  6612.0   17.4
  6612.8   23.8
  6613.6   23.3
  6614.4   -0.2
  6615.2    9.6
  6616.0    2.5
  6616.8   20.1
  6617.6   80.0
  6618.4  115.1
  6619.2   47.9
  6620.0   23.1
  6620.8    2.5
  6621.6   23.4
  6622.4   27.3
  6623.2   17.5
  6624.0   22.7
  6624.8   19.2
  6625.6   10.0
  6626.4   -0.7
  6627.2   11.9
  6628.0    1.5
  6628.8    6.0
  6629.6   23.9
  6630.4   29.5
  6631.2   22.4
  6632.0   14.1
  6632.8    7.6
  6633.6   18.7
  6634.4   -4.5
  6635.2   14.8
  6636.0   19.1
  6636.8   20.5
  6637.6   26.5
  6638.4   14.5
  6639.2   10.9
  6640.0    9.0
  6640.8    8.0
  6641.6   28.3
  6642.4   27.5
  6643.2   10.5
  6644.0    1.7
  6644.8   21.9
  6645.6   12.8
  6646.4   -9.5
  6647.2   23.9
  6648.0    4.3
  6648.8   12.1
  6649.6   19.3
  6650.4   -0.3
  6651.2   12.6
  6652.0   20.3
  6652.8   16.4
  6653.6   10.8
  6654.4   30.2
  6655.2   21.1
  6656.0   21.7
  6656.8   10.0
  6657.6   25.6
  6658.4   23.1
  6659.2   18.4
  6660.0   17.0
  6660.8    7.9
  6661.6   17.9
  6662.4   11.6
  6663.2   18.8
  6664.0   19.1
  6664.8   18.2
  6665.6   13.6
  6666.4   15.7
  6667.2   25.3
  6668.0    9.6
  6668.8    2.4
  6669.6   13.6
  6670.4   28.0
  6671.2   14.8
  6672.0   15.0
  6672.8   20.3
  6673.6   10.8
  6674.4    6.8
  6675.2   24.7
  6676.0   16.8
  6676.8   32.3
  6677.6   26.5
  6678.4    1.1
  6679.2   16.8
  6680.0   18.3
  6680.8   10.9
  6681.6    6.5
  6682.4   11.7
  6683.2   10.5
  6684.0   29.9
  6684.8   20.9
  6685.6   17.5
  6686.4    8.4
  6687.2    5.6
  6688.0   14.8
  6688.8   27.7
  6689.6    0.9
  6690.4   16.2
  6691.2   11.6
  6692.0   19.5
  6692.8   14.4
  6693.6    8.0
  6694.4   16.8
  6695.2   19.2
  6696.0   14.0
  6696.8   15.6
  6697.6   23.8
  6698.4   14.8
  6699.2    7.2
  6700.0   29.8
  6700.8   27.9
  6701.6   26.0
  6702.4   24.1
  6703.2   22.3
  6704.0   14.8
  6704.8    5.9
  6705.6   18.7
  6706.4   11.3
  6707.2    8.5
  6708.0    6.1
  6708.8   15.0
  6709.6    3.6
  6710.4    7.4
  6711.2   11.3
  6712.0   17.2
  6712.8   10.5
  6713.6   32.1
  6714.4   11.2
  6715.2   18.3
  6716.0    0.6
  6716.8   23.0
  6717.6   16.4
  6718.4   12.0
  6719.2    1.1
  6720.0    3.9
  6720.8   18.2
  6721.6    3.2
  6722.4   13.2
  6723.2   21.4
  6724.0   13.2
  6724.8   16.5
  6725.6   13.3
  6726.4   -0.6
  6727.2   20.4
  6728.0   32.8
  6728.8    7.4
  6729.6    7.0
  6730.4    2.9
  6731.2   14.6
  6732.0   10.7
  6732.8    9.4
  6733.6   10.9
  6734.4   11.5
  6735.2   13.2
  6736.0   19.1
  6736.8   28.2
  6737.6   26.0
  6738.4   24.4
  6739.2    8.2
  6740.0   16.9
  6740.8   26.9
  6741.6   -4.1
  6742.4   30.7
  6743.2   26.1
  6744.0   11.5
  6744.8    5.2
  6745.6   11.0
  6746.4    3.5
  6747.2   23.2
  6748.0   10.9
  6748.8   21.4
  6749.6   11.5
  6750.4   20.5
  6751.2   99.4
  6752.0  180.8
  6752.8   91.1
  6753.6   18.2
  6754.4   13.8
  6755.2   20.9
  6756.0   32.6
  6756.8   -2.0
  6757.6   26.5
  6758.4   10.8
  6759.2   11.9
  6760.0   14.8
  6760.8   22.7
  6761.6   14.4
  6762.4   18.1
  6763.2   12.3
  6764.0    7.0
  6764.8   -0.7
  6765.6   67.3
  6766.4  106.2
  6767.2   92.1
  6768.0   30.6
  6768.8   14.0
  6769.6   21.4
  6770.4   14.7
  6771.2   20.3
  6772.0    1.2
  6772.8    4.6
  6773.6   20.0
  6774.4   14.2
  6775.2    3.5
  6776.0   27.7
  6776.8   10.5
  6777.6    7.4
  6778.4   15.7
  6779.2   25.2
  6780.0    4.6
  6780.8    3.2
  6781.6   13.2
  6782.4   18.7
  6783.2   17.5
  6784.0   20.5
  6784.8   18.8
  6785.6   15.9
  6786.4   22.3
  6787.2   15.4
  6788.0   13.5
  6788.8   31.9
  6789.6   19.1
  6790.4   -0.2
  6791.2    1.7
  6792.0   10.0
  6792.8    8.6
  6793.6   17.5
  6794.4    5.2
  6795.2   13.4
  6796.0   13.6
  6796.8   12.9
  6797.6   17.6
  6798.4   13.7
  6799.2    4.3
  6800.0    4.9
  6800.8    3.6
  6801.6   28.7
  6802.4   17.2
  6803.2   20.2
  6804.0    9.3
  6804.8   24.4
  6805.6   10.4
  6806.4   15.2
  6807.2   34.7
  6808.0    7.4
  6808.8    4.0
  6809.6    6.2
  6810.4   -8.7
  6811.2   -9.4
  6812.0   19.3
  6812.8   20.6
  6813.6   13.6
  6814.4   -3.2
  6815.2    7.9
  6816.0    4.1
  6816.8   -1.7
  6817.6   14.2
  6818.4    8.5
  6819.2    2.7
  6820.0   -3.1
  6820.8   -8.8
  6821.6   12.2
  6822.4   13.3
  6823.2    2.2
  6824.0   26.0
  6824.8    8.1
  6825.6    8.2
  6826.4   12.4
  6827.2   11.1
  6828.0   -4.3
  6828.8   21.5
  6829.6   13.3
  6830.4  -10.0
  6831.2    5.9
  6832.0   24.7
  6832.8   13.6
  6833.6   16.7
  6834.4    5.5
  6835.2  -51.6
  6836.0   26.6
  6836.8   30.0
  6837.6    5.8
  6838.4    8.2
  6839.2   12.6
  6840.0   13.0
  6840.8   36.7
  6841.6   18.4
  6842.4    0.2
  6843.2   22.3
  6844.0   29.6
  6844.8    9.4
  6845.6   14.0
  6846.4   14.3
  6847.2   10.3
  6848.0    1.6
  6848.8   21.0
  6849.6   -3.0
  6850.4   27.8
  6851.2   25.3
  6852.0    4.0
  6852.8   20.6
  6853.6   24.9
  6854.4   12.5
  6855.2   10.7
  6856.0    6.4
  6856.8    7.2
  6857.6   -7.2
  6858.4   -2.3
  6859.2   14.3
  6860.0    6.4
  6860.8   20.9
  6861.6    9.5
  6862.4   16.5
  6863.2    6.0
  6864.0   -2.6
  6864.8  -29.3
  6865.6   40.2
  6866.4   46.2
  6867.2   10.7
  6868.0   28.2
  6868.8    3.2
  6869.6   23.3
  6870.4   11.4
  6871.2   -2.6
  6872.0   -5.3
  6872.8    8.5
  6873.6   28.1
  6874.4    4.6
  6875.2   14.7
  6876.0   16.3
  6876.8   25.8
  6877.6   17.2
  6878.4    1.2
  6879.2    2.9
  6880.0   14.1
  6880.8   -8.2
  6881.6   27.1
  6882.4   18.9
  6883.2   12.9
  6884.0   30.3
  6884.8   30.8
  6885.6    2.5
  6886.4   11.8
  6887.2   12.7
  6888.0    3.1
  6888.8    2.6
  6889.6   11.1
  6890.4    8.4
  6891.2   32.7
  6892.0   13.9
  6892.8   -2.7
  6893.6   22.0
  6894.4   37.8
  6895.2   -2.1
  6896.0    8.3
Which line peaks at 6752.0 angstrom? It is [S II]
